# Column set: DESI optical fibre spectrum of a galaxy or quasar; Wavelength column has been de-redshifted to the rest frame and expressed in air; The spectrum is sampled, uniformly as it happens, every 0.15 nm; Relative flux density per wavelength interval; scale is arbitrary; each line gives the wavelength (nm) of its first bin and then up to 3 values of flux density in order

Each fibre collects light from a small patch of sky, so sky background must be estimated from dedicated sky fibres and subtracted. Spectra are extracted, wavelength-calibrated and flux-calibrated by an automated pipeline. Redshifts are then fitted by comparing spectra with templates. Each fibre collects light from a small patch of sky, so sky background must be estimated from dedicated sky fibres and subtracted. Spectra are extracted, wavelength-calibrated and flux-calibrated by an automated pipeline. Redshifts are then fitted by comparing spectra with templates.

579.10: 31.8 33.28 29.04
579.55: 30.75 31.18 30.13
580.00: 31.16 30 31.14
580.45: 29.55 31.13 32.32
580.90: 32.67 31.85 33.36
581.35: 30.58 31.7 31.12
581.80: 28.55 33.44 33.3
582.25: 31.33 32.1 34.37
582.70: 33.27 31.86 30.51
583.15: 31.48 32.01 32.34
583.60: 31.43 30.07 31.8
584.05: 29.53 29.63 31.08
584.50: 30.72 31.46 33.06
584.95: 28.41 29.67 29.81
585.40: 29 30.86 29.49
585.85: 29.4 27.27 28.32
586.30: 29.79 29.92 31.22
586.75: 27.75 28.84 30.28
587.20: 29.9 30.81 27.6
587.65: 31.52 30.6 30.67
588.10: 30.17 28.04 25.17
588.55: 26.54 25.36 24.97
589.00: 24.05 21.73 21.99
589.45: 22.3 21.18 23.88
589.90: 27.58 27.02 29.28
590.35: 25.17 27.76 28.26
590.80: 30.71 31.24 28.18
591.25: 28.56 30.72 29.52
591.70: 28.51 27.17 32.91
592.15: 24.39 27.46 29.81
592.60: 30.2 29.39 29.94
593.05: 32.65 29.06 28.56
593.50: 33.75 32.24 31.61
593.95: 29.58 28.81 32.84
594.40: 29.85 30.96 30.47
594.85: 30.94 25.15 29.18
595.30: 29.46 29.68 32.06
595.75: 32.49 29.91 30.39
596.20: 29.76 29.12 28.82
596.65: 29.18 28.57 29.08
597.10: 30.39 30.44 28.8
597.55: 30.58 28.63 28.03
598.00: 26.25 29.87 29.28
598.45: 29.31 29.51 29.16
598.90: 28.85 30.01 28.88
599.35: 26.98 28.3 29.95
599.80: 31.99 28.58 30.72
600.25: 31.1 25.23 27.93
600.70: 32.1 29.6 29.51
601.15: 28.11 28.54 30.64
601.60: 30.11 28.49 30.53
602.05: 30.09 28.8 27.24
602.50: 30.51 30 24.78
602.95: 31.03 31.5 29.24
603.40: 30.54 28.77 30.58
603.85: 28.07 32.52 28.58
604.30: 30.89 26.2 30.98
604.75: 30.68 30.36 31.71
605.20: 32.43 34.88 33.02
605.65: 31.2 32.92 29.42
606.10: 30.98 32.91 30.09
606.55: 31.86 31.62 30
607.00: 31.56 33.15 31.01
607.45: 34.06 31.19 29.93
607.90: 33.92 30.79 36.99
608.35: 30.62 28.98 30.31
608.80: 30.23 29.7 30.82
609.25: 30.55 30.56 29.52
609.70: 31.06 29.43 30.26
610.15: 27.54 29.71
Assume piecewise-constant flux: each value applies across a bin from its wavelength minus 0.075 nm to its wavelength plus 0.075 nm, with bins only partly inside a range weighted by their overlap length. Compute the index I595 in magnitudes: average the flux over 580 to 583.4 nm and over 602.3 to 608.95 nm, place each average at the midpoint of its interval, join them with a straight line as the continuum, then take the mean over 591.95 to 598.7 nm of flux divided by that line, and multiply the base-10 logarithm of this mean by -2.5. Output 0.05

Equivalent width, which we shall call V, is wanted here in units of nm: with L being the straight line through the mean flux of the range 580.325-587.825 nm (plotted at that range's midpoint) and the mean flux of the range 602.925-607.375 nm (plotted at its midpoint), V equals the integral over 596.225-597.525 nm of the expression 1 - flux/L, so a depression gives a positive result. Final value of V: 0.06 nm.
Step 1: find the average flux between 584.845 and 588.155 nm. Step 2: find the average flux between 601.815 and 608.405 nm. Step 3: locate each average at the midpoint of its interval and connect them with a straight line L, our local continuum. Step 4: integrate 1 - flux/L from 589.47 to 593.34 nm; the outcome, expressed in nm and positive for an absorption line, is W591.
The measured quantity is 0.21 nm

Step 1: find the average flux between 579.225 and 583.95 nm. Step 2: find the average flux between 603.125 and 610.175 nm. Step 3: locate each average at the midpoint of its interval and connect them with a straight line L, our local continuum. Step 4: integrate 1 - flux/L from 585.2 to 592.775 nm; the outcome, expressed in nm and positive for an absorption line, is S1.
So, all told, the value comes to 0.79 nm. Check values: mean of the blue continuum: 31.5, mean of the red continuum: 30.9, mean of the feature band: 28.1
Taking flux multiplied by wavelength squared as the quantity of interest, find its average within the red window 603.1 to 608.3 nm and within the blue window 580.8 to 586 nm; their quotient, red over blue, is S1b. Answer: 1.08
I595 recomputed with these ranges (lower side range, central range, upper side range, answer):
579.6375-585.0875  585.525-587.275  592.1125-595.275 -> 0.05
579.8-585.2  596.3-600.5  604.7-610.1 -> 0.08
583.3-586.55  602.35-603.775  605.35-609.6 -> 0.06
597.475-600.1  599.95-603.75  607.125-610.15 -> 0.01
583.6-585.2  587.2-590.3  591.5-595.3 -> 0.14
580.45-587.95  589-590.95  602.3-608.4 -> 0.20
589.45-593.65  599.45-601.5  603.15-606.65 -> 0.02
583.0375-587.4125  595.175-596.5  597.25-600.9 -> -0.03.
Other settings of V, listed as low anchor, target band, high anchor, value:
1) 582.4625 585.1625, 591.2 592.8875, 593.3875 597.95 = 0.08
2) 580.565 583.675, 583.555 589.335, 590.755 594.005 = 0.39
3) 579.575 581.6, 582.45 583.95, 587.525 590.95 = -0.10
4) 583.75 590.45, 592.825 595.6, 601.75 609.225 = -0.10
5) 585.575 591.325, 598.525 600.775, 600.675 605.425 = 0.01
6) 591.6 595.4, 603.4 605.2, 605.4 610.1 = 0.05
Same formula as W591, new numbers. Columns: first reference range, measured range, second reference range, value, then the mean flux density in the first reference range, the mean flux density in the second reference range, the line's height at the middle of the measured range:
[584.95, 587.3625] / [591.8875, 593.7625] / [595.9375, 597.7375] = -0.03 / 29.5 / 29.5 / 29.5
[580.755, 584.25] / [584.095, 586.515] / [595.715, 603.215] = 0.11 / 31.7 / 29.3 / 31.3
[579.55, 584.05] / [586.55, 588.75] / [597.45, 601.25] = 0.13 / 31.5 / 29.1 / 30.7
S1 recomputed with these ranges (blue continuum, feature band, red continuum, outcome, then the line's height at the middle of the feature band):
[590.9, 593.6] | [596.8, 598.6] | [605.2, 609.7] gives 0.066 nm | 30.3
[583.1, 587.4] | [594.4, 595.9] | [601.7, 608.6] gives 0.022 nm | 30.5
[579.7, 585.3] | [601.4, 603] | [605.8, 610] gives 0.100 nm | 31.2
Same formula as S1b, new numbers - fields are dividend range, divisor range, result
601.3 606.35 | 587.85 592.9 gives 1.16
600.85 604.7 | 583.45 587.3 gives 1.04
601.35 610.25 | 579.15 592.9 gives 1.11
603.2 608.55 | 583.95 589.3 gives 1.15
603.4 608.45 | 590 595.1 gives 1.11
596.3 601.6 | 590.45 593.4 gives 1.02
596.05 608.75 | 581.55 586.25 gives 1.04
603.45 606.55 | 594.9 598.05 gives 1.08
